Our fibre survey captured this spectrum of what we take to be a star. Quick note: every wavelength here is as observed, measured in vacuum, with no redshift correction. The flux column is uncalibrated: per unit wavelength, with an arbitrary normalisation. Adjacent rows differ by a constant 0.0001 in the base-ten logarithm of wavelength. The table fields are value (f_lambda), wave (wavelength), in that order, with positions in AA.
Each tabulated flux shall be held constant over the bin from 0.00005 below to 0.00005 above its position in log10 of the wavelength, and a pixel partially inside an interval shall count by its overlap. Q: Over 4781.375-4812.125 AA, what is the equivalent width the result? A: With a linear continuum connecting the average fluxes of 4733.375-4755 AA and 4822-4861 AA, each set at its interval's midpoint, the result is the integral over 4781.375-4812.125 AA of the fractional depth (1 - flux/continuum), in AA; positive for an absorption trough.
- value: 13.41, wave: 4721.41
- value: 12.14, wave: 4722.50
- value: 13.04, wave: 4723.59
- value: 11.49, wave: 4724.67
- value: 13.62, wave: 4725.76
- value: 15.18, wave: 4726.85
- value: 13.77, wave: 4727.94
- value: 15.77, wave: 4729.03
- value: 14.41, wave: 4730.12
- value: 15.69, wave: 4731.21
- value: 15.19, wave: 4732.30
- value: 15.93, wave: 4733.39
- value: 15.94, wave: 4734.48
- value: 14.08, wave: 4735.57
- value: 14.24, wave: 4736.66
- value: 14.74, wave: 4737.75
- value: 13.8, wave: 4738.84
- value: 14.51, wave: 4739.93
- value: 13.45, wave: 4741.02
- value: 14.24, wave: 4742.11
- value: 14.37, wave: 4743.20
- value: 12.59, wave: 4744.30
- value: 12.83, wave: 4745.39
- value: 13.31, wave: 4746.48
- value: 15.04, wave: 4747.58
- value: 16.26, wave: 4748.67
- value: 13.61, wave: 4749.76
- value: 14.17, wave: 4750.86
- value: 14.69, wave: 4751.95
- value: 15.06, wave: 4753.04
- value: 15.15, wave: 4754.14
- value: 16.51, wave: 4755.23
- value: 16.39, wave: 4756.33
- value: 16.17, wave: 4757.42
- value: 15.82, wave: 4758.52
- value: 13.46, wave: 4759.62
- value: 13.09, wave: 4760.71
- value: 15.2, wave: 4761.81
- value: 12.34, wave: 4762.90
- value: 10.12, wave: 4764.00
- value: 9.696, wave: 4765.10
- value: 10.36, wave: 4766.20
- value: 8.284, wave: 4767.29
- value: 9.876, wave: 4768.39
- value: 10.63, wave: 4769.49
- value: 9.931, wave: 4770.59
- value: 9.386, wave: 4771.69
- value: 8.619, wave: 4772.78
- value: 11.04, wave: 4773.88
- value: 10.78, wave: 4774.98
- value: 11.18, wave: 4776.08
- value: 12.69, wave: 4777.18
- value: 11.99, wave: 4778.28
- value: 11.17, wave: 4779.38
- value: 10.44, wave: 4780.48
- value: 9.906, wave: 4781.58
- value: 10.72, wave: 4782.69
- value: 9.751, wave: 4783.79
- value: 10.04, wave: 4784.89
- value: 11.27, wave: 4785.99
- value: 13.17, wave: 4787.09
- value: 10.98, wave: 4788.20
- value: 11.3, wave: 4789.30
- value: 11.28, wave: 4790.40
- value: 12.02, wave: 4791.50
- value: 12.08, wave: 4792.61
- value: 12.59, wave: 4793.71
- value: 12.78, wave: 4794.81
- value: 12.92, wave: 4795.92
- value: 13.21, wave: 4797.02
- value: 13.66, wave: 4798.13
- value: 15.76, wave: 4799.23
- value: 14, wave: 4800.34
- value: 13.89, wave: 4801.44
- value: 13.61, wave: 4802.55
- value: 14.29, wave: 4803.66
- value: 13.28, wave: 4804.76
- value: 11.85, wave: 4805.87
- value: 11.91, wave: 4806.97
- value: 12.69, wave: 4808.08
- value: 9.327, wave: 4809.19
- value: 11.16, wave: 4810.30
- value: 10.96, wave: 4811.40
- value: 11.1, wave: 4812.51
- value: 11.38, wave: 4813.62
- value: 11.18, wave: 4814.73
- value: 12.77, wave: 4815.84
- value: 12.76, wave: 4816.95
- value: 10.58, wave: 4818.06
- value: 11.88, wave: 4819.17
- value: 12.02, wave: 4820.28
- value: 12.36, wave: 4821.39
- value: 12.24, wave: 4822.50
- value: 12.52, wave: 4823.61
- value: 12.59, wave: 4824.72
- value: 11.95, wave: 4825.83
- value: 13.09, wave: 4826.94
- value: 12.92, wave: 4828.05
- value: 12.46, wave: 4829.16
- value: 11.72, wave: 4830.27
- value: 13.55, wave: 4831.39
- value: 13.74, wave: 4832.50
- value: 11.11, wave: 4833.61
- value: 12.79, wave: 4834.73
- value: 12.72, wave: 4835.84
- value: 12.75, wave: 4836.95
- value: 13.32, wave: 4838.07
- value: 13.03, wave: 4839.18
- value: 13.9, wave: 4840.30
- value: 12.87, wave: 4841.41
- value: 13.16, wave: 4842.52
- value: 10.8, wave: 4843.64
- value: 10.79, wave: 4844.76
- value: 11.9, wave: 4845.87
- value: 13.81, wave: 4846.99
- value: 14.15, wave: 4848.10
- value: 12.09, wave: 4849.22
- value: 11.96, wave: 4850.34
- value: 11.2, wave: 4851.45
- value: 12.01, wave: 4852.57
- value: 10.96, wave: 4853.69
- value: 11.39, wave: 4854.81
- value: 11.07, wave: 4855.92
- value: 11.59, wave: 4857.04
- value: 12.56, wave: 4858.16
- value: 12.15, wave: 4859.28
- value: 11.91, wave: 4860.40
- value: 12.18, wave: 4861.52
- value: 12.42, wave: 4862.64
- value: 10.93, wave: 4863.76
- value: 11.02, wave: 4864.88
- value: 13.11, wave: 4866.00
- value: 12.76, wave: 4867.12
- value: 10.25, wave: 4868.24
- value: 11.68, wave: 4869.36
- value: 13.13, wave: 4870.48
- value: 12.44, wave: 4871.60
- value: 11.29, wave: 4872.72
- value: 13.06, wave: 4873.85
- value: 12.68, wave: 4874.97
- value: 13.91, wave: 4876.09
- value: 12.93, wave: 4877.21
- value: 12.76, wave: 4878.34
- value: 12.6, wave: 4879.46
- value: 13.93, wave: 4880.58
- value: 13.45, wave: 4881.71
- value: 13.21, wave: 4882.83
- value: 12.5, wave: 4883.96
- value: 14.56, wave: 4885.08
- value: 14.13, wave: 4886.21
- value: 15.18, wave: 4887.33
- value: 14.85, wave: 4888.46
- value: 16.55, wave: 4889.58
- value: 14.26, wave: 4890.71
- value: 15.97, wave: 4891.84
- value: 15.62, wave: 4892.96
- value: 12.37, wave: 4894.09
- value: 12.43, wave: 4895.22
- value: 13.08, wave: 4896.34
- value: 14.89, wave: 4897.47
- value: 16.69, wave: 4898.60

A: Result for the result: 2.58 AA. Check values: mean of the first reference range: 14.4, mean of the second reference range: 12.4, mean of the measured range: 12.2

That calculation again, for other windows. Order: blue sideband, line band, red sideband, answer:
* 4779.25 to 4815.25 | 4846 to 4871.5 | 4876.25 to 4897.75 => 2.51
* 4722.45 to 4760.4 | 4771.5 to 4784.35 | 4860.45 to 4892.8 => 3.15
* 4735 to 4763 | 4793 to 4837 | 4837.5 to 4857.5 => 1.58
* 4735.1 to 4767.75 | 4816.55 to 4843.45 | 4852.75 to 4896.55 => 1.34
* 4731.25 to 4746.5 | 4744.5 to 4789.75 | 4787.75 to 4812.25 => 4.24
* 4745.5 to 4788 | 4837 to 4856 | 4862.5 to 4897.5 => 0.96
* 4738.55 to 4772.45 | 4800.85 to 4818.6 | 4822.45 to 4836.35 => 0.97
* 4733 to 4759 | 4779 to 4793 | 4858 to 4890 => 3.03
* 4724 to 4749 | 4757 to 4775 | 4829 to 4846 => 3.11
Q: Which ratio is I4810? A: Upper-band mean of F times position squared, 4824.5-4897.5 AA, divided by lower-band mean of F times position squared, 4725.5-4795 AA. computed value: 1.04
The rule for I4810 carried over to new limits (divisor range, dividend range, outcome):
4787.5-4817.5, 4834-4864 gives 1.01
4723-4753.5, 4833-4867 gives 0.89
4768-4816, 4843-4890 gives 1.11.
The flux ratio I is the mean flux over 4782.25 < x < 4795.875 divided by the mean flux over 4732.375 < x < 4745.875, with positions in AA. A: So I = 0.81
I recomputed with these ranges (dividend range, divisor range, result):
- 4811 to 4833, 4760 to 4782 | 1.12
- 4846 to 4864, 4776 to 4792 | 1.08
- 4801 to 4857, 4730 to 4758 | 0.83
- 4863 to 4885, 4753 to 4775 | 1.02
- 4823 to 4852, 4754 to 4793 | 1.07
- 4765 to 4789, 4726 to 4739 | 0.71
